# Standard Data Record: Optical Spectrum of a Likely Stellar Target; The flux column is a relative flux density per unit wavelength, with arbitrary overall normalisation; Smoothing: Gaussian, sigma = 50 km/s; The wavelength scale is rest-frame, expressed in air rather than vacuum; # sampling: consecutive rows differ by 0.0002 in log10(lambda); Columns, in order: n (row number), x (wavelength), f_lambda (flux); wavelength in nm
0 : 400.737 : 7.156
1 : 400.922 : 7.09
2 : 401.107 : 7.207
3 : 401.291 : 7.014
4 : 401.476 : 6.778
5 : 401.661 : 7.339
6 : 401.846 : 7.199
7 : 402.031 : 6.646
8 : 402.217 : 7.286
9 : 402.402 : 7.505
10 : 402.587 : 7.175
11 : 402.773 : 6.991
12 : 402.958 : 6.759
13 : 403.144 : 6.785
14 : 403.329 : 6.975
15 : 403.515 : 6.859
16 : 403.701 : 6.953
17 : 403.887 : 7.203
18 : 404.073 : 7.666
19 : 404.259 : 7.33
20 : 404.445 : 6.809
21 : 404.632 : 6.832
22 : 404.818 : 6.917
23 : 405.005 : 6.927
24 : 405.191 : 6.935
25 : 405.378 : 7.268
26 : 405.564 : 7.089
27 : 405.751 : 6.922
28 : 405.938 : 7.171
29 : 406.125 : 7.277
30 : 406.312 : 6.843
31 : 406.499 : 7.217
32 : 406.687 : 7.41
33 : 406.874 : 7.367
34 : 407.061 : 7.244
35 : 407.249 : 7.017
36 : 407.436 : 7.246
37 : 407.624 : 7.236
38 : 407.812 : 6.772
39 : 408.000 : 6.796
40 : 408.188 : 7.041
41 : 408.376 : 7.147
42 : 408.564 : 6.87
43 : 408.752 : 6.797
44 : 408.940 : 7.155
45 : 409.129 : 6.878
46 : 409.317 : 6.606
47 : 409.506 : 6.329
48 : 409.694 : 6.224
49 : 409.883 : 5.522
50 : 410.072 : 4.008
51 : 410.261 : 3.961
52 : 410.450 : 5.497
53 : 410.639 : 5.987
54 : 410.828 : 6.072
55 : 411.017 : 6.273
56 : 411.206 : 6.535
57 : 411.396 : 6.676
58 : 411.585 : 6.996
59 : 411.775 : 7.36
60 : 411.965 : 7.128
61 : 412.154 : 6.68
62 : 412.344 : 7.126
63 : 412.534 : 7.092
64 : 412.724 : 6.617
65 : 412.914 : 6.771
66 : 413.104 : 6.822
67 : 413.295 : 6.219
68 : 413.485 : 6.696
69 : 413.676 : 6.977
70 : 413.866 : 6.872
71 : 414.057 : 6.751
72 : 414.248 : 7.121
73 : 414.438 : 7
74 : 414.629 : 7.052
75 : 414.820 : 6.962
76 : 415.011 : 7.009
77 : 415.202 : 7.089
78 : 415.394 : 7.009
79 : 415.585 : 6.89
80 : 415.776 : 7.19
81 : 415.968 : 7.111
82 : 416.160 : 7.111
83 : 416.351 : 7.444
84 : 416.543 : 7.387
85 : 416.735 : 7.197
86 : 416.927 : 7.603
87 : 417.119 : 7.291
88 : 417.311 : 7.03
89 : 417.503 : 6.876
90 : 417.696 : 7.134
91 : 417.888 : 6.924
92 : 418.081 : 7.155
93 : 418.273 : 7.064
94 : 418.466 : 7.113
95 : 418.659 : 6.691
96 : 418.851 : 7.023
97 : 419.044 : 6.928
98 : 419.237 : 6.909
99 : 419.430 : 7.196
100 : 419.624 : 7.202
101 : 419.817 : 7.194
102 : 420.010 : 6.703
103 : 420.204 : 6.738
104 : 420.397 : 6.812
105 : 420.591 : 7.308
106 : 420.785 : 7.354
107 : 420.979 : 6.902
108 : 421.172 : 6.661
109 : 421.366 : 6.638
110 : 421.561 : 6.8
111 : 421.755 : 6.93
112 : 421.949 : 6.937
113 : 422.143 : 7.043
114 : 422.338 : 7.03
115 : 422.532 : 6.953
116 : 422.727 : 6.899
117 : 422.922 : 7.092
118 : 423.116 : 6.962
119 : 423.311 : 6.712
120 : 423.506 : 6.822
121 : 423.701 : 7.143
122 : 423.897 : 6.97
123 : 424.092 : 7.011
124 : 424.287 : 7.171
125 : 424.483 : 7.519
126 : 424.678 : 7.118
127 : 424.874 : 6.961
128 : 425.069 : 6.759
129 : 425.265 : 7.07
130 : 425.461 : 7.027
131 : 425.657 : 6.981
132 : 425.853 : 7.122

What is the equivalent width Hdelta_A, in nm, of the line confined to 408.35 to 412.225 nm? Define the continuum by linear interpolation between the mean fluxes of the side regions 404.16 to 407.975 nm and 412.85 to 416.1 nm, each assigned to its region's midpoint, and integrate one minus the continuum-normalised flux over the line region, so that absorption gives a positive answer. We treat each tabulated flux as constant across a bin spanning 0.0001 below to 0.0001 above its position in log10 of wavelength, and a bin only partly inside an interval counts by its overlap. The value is 0.39 nm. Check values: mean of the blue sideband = 7.09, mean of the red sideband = 6.92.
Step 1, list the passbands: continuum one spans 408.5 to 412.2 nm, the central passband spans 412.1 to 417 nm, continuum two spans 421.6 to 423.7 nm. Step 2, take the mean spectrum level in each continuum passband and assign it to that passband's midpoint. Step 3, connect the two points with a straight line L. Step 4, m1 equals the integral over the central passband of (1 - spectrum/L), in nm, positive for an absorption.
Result -0.37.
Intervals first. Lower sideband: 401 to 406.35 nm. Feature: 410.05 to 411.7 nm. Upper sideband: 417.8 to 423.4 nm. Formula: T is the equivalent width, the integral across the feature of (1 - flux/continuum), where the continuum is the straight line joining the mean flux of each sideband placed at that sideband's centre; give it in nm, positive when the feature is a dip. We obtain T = 0.27 nm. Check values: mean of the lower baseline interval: 7.06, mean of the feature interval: 5.88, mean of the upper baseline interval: 6.96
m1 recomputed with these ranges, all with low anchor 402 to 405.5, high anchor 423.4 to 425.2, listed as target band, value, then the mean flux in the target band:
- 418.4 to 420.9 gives 0.01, 7.01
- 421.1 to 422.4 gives 0.03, 6.86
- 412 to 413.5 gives 0.06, 6.77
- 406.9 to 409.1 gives 0.00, 7.03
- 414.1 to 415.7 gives 0.01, 7.01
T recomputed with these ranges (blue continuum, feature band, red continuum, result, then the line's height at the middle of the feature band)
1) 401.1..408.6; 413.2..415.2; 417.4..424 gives 0.04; 7.01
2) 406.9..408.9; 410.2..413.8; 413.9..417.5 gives 0.28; 7.08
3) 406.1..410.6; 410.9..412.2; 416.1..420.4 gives -0.01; 6.74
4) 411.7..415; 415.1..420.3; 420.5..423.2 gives -0.11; 6.93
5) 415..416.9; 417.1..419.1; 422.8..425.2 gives 0.03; 7.13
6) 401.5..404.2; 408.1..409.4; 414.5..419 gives 0.03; 7.09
